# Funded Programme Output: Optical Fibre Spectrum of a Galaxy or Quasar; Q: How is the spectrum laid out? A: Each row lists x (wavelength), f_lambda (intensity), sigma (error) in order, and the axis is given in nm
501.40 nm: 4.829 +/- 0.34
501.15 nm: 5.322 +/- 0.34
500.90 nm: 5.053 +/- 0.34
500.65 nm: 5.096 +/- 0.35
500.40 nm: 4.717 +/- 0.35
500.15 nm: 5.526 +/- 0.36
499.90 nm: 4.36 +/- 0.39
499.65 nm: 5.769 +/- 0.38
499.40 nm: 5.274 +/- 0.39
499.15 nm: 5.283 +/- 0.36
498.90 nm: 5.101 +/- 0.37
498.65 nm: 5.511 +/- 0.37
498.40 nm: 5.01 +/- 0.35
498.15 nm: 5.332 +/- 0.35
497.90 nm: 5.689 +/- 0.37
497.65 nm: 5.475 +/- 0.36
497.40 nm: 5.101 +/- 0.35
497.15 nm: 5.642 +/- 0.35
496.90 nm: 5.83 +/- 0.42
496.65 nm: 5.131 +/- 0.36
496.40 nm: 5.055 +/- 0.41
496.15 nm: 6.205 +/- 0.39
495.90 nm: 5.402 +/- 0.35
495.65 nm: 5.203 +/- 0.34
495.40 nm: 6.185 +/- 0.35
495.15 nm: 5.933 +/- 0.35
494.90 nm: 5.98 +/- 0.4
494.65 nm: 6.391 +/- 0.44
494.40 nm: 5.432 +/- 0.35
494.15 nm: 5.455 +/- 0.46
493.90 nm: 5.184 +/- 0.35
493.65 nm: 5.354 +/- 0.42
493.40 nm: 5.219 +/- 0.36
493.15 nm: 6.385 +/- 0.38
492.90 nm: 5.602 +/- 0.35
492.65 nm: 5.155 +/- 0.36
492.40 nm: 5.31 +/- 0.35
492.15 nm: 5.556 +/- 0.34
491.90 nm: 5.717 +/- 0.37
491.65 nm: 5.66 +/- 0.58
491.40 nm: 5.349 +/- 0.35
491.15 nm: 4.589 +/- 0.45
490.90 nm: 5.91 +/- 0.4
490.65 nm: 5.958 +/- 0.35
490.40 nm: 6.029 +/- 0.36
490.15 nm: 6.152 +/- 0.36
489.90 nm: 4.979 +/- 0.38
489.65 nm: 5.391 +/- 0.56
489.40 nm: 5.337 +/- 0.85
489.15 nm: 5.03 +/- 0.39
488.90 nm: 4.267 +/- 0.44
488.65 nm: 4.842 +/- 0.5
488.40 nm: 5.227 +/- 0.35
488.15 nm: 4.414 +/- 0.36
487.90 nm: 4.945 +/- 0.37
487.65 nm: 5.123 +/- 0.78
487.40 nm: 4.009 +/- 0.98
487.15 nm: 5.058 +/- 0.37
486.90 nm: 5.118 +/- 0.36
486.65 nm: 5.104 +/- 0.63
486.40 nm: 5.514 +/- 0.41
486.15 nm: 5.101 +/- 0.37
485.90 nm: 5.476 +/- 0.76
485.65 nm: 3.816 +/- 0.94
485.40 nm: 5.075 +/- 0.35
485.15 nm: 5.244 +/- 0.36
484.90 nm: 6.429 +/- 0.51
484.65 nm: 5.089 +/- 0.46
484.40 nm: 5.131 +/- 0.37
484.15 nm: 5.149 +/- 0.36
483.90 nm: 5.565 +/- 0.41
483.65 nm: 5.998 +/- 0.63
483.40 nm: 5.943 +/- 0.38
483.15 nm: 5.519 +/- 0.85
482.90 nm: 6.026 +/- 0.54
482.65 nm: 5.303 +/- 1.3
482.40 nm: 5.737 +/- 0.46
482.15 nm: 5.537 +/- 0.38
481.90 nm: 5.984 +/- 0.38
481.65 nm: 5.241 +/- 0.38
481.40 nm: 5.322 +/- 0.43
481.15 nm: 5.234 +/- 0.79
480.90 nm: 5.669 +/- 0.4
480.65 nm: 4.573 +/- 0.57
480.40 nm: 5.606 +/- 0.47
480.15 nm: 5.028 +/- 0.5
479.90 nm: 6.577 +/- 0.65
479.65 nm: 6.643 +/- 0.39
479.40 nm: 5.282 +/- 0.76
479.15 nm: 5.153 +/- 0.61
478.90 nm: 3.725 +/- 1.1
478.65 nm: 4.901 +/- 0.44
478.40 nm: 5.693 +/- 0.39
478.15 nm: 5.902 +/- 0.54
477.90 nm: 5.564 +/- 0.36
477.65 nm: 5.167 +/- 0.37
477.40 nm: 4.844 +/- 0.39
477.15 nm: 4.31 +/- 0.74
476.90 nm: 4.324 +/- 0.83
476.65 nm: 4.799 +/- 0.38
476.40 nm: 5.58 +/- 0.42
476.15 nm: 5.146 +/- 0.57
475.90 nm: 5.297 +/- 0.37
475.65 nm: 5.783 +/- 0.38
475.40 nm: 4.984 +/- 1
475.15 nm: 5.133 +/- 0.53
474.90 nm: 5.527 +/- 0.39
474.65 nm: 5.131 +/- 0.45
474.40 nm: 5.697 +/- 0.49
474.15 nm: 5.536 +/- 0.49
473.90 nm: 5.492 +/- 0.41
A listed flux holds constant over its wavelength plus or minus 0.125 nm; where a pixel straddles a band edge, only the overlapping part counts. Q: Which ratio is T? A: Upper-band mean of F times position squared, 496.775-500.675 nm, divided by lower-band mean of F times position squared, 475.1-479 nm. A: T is 1.14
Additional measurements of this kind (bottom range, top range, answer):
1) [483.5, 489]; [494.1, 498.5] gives 1.14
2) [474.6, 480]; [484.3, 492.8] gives 1.04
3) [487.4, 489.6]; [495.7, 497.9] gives 1.17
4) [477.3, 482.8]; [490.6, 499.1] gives 1.09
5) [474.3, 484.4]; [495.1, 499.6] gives 1.10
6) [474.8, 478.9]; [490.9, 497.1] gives 1.16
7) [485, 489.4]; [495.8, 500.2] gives 1.14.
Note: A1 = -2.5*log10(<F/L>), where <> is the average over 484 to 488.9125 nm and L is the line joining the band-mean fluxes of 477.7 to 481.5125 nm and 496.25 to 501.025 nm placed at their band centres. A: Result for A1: 0.07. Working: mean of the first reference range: 5.39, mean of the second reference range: 5.27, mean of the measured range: 5.03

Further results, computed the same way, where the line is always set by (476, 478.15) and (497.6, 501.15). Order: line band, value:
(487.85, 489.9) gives 0.043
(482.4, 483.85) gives -0.134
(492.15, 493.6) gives -0.073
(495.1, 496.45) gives -0.098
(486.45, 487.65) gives 0.047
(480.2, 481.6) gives -0.043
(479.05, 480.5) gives -0.137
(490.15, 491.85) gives -0.097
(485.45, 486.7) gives 0.023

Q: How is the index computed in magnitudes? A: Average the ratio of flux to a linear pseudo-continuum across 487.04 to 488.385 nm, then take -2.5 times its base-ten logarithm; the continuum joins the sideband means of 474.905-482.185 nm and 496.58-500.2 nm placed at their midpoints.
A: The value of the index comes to 0.12 mag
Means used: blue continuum 5.28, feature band 4.75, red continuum 5.33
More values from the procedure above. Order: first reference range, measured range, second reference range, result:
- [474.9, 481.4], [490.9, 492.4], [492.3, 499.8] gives 0.007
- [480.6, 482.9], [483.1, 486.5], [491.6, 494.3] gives 0.023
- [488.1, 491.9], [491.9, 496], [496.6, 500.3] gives -0.058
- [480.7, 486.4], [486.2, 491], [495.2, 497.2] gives 0.065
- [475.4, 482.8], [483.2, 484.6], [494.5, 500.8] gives -0.038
